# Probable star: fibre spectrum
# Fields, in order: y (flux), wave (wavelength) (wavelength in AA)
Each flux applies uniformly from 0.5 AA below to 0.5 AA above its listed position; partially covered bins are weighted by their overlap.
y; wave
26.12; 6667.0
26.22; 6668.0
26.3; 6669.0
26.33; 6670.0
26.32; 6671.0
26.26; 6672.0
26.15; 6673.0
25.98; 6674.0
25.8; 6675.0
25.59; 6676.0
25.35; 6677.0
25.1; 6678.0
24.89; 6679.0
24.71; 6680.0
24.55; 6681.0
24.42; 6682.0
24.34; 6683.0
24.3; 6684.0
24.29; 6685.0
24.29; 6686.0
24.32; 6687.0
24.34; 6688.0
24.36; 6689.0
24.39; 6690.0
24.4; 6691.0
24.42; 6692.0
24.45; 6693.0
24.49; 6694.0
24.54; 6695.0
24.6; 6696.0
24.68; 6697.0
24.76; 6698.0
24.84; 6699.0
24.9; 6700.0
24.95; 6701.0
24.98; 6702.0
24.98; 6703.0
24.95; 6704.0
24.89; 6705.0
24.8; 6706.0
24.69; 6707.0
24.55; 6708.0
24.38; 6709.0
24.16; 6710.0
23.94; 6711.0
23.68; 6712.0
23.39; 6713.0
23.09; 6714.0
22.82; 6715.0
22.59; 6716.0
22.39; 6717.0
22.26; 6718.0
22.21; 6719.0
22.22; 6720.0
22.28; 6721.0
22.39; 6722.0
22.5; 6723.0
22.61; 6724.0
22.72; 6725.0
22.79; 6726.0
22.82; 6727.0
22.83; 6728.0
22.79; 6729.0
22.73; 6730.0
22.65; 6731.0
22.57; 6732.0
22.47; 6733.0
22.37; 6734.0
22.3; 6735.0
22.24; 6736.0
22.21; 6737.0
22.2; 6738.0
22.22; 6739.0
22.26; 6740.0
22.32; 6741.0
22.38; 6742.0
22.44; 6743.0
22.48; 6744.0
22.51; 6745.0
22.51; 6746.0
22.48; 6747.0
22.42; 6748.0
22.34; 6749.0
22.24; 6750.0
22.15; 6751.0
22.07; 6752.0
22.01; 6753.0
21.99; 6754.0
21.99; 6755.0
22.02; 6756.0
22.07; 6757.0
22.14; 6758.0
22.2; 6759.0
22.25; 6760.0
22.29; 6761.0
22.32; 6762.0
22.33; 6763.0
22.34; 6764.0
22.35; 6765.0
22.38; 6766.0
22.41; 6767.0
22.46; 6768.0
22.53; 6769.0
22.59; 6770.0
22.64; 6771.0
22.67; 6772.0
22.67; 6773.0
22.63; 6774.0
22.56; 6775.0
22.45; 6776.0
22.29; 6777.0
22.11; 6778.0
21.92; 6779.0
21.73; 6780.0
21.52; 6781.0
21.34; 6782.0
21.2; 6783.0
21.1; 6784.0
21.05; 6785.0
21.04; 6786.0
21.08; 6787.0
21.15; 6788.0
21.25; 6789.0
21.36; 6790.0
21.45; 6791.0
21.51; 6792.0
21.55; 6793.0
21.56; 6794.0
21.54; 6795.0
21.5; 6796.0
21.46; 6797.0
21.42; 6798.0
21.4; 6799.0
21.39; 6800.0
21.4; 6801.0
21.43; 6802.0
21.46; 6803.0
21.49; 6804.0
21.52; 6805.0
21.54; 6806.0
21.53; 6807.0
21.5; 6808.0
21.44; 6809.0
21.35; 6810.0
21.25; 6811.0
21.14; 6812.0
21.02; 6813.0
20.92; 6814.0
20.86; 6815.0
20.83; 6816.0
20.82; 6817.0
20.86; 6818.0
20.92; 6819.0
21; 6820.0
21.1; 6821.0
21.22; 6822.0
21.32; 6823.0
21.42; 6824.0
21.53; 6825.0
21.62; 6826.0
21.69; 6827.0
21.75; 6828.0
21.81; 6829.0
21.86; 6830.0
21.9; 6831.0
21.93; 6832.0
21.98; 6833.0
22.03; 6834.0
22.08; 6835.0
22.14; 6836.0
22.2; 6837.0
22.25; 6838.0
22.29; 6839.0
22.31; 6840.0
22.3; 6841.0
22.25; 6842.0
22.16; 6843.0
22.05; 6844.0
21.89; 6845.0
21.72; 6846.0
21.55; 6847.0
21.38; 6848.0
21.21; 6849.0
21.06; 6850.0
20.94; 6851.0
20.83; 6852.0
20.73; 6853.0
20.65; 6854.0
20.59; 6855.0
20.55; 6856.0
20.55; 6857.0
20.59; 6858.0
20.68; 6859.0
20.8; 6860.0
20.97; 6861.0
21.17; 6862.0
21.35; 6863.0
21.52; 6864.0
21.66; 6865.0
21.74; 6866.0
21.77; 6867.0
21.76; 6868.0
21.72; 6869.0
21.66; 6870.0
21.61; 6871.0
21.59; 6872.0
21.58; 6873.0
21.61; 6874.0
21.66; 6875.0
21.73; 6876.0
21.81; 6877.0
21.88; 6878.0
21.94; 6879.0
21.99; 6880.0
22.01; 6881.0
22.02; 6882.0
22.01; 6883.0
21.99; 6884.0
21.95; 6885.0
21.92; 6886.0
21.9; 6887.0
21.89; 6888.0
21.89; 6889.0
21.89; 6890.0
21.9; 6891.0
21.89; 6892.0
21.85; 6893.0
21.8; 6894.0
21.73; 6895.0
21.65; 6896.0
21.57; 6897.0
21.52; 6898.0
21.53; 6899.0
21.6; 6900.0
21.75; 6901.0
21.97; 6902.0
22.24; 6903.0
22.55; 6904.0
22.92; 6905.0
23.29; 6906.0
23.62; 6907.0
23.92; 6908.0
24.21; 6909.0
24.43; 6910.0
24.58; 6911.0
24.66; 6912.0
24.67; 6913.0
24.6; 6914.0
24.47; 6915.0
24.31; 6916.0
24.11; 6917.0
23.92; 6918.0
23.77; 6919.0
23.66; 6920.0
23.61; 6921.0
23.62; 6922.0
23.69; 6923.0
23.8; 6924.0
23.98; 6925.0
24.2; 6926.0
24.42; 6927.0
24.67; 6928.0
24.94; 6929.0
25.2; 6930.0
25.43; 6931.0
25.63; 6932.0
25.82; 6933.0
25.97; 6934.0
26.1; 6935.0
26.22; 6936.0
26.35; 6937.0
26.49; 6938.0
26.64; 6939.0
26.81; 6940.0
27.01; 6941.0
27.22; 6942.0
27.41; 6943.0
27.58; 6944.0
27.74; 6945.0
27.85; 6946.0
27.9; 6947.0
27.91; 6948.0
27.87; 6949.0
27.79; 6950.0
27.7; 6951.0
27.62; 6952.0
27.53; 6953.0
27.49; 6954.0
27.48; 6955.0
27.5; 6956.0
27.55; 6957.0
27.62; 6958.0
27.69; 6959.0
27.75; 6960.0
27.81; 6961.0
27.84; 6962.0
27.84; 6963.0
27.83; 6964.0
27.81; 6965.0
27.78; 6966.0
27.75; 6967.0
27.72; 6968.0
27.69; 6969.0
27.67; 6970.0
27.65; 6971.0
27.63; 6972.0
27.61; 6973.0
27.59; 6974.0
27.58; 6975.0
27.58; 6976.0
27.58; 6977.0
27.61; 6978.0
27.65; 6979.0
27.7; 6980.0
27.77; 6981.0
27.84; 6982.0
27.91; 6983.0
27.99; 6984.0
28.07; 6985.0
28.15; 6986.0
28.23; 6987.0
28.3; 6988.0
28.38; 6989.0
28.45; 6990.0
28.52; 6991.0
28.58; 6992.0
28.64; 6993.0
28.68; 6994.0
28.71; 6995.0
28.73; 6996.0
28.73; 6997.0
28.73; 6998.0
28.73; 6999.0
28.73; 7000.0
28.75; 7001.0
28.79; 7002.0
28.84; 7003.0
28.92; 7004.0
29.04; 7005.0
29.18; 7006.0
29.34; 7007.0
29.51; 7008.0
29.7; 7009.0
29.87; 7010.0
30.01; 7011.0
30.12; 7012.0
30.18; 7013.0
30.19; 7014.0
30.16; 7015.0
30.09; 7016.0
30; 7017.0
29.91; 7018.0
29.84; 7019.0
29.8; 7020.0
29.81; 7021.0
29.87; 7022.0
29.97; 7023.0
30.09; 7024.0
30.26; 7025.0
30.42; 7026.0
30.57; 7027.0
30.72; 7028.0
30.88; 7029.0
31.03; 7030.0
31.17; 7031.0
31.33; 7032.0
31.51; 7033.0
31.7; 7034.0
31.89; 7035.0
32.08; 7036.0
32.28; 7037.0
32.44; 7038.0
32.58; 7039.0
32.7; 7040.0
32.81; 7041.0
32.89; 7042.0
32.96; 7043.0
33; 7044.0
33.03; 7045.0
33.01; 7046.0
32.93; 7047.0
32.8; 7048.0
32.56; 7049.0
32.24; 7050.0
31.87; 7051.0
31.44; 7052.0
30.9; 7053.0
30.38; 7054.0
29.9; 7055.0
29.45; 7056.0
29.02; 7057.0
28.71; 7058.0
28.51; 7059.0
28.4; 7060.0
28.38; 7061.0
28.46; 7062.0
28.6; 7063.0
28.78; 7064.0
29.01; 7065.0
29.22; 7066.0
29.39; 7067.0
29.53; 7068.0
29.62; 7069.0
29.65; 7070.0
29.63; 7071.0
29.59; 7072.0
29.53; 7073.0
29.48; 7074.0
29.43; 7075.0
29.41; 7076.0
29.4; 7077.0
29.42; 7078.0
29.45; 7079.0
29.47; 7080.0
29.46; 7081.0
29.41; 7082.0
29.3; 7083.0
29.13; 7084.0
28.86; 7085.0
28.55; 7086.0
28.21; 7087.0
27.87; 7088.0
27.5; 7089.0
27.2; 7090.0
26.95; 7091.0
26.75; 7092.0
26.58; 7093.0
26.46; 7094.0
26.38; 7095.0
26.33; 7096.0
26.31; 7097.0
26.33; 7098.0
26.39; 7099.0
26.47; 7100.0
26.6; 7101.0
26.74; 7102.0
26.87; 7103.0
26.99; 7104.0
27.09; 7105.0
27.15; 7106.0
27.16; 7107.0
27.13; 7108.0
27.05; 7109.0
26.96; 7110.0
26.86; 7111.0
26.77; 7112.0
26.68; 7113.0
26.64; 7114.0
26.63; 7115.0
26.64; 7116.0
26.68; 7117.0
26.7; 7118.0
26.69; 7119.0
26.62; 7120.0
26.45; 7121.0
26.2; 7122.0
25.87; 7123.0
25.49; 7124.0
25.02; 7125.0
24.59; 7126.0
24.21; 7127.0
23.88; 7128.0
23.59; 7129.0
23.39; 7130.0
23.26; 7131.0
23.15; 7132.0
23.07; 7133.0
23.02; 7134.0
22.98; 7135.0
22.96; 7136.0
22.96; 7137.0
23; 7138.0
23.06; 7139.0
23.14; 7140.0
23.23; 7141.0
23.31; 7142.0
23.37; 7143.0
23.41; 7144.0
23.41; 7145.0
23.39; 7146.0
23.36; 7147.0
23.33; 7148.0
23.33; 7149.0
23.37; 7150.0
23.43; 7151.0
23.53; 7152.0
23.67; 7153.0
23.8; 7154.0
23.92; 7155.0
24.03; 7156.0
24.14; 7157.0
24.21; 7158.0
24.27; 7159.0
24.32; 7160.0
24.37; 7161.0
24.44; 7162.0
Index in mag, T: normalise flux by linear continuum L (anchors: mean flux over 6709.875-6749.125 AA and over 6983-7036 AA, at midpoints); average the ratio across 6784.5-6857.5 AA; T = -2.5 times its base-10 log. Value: 0.16 mag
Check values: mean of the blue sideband 22.6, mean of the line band 21.4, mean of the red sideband 29.6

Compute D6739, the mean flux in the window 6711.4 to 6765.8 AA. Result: 22.4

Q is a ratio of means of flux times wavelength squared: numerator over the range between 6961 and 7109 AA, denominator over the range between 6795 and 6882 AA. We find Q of 1.4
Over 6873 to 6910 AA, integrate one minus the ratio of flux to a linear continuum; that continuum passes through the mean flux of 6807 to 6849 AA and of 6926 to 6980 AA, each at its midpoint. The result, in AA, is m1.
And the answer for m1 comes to 3.5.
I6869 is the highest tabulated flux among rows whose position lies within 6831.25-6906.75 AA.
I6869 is 23.29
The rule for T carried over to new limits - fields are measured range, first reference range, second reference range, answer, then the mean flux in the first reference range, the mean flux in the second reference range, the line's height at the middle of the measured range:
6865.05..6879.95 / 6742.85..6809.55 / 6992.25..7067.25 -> 0.16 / 21.9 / 30.3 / 25.1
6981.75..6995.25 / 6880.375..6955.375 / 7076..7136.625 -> -0.13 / 24.4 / 26.5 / 25.2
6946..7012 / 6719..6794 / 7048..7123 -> -0.08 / 22.2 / 28.2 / 26.3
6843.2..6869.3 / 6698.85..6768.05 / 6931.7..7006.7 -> 0.20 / 22.8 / 27.8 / 25.4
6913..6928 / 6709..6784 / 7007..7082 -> 0.13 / 22.4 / 30.5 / 27.1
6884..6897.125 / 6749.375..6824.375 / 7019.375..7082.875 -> 0.15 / 21.7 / 30.5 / 25.2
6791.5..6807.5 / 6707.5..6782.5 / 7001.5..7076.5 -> 0.12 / 22.5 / 30.4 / 24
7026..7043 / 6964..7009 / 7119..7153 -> -0.18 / 28.3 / 23.9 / 26.8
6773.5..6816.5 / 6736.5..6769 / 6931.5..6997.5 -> 0.09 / 22.3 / 27.6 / 23.3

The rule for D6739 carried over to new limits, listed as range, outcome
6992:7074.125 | 30.2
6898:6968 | 25.6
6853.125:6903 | 21.6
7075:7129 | 27.1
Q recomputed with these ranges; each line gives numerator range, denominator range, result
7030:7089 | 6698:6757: 1.46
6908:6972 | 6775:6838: 1.27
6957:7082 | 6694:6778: 1.40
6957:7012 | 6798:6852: 1.38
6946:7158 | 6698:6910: 1.36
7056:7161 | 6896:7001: 1.05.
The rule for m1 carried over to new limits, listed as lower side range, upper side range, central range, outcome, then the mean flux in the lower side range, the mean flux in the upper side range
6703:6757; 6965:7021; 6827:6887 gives 9.34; 22.8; 28.6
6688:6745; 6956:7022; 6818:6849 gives 4.65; 23.4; 28.5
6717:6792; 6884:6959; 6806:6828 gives 1.79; 22.2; 24.6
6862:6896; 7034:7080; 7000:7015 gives -0.70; 21.8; 30.6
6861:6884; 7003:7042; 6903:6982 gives -1.05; 21.7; 30.6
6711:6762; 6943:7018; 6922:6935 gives 1.08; 22.5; 28.3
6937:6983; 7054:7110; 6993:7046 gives -4.77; 27.6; 28.2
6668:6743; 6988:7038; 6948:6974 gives 1.03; 23.9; 29.8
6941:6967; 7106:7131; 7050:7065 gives -1.67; 27.7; 26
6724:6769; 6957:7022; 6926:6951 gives 0.68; 22.4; 28.5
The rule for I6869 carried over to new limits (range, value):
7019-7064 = 33.03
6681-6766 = 24.98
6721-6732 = 22.83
